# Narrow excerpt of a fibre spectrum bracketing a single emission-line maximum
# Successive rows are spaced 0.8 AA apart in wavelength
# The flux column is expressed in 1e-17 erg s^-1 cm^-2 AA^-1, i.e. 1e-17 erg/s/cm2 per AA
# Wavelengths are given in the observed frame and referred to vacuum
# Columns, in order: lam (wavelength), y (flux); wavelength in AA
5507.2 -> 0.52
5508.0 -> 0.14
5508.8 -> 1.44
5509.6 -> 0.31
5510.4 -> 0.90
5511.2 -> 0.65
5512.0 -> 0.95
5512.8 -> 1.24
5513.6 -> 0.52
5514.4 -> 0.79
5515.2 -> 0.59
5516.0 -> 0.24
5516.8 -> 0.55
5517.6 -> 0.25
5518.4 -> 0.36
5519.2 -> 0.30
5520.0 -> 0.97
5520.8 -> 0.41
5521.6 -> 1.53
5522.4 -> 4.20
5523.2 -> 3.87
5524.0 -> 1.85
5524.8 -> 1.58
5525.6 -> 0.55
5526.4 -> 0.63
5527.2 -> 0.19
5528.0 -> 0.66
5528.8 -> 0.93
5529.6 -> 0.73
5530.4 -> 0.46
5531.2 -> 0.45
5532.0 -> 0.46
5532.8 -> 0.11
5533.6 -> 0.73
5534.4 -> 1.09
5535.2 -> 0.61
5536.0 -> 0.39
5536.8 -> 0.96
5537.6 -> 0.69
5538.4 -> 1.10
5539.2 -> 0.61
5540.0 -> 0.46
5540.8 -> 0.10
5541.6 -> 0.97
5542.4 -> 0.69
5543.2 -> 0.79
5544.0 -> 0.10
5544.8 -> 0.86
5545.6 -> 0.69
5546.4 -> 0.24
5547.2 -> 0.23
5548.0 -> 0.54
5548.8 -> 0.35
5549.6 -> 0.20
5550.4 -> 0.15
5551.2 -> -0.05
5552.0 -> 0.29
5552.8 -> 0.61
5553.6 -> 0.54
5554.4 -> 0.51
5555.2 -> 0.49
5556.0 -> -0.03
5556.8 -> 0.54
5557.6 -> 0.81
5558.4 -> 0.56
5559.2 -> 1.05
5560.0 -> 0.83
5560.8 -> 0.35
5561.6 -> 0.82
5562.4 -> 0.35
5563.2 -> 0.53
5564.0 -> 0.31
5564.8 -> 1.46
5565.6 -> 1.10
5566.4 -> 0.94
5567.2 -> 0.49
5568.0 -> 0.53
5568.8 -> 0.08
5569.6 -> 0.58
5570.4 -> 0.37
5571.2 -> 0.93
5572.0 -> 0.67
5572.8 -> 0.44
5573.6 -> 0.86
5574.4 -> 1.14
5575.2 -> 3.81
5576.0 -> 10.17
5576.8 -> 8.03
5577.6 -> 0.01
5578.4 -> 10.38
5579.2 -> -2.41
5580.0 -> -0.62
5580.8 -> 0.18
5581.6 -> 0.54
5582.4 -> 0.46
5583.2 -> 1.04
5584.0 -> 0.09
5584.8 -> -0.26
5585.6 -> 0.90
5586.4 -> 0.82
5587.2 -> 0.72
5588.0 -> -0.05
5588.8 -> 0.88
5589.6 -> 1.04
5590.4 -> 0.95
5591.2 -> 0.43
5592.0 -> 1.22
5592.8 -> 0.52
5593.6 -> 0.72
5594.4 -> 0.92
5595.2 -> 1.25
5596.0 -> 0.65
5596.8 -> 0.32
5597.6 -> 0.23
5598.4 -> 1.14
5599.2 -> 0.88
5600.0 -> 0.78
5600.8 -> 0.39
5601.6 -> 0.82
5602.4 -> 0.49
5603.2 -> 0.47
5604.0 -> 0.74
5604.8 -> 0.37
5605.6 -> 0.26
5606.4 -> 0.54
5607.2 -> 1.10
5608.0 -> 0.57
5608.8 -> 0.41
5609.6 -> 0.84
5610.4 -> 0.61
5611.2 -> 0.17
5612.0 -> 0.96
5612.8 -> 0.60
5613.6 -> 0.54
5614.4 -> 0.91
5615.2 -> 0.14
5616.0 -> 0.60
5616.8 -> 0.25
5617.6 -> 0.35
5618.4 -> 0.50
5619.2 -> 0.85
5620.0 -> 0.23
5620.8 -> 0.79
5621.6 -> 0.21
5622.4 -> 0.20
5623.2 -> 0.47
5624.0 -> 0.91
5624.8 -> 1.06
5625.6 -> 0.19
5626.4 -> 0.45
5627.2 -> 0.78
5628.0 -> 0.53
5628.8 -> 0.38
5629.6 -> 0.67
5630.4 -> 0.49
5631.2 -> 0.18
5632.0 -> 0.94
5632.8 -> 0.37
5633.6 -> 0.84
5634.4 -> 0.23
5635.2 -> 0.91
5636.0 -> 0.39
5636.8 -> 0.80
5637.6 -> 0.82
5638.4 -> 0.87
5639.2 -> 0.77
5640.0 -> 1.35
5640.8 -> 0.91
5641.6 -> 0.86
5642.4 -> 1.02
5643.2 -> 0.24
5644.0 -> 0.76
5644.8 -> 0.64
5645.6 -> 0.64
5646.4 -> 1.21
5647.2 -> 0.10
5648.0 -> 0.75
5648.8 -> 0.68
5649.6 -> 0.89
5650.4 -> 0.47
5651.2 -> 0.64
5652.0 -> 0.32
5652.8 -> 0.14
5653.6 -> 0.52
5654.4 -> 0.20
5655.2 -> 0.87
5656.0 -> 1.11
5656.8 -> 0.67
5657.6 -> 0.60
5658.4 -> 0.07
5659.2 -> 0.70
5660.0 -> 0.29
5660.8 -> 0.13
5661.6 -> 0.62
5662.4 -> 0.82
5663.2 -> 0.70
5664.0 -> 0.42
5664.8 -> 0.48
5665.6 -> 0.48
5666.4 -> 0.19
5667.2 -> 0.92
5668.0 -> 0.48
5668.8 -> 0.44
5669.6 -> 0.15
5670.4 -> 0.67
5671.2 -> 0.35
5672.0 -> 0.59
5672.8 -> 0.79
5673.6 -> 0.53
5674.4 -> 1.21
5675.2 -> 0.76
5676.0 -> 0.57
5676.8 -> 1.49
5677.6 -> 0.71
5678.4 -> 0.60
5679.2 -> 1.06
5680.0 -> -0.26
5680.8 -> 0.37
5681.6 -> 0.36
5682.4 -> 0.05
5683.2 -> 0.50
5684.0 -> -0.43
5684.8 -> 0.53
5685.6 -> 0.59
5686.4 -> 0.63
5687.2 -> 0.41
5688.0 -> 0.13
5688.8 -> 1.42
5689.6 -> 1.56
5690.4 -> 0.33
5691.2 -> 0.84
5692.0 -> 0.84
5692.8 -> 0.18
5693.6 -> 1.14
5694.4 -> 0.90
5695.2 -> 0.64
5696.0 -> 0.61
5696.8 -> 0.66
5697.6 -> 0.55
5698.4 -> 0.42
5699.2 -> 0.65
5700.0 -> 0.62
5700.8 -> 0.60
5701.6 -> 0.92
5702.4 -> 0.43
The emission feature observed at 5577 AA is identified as [O III] 5007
